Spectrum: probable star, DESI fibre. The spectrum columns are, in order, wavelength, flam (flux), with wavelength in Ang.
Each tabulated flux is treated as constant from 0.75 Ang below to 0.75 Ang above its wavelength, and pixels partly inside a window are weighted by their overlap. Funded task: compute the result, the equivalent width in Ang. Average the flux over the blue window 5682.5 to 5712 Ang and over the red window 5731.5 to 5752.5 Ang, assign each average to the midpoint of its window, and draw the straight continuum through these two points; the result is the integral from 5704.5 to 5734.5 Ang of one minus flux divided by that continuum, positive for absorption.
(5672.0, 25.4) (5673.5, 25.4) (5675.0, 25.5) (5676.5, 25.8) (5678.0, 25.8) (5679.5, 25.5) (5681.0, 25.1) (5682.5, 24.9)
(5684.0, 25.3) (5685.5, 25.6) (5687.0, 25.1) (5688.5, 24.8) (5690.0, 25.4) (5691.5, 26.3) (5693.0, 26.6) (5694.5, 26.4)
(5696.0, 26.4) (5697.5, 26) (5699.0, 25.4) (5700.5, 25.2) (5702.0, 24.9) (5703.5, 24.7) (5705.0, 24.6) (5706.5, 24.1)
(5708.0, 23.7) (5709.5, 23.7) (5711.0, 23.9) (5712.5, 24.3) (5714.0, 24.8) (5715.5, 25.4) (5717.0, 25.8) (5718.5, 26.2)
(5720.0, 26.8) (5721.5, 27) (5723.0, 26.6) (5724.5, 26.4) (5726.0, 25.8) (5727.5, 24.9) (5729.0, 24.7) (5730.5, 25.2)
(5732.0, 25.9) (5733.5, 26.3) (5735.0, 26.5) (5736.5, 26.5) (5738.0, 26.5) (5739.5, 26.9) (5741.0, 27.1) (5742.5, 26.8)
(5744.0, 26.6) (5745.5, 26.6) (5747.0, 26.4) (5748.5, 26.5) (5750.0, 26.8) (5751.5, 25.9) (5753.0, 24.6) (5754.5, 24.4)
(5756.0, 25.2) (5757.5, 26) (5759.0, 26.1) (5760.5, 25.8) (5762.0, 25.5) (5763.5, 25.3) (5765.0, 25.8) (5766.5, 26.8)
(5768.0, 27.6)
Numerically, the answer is 0.59 Ang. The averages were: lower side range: 25.1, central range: 25.3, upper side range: 26.5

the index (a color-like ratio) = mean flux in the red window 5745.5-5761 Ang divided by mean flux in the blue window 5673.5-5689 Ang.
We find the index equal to 1.02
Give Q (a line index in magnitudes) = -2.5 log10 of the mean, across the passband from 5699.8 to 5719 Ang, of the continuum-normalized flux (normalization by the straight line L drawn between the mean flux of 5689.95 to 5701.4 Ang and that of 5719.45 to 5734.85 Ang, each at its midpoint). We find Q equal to 0.05 mag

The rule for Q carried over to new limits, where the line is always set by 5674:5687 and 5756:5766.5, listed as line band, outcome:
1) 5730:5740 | -0.025 mag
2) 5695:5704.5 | 0.003 mag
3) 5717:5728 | -0.027 mag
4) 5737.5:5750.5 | -0.041 mag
